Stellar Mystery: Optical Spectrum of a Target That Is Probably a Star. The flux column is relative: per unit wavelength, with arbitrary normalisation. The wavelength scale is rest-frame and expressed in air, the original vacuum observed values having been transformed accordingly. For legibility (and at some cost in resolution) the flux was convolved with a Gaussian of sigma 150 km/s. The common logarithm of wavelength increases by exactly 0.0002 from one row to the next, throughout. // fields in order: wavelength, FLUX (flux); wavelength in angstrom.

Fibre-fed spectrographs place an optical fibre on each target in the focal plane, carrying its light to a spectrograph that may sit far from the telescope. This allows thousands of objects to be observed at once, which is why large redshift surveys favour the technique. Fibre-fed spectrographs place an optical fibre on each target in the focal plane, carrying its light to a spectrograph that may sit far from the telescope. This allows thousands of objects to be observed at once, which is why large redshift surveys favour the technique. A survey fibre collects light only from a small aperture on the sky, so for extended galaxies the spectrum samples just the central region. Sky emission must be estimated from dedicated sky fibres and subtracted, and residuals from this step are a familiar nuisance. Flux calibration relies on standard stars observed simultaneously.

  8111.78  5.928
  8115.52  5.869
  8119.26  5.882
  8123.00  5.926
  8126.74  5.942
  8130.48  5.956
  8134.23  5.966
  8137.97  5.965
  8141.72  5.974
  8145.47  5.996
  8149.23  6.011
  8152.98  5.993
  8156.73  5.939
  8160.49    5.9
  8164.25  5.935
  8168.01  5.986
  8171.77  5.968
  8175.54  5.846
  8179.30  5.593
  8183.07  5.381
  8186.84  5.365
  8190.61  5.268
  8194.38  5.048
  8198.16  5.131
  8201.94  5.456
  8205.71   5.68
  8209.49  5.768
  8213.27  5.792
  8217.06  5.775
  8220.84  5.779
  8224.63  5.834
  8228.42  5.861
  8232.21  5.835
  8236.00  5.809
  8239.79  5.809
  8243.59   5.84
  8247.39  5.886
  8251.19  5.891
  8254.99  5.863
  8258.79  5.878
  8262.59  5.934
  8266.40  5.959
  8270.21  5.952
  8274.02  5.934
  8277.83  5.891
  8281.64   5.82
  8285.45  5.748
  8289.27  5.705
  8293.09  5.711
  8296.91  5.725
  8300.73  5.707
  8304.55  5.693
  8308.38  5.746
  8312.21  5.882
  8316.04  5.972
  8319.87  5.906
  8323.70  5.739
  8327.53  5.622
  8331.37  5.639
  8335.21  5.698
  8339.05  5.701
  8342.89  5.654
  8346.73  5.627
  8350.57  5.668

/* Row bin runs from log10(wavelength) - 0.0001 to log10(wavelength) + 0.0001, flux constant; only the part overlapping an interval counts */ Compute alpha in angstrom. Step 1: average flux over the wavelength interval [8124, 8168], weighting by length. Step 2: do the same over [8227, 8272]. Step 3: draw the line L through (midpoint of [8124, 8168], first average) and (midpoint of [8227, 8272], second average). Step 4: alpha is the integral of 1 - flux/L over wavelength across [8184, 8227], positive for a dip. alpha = 2.7 angstrom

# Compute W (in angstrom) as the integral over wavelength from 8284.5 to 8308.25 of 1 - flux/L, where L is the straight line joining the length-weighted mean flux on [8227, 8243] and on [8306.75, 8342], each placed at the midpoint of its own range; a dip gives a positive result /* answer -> 0.3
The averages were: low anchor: 5.83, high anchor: 5.76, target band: 5.71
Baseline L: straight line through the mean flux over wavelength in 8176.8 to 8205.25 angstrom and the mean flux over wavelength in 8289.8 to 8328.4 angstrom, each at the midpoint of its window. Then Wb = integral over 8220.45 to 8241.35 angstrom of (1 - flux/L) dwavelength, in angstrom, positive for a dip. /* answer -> -1.3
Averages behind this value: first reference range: 5.35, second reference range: 5.77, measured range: 5.82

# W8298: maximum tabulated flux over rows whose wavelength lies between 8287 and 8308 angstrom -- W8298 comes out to 5.725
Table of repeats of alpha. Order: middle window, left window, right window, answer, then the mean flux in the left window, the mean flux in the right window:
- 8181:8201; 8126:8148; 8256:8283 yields 2.3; 5.97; 5.91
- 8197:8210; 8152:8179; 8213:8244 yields 0.8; 5.92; 5.81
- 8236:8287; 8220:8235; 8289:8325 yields -0.6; 5.83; 5.78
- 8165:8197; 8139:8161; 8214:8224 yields 1.8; 5.97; 5.78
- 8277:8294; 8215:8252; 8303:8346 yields 0.0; 5.83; 5.75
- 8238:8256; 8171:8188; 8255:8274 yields 0.0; 5.62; 5.92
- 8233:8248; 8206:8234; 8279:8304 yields -0.1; 5.8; 5.74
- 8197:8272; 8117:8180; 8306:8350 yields 0.6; 5.93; 5.74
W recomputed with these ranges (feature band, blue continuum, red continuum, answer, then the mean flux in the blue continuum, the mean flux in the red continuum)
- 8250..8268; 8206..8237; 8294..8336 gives -0.38 angstrom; 5.8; 5.76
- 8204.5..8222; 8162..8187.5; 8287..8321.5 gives -0.02 angstrom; 5.74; 5.78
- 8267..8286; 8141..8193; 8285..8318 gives -0.38 angstrom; 5.79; 5.77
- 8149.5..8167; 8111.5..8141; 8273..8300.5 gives -0.15 angstrom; 5.93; 5.78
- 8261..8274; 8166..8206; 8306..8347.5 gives -0.68 angstrom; 5.52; 5.75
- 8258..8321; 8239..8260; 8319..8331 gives -0.44 angstrom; 5.86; 5.73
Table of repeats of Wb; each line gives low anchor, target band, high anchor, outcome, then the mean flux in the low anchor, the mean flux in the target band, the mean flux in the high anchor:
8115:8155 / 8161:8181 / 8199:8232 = -0.05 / 5.96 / 5.87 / 5.73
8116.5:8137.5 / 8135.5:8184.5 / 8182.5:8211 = -1.86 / 5.94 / 5.89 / 5.38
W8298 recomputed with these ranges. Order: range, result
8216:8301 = 5.959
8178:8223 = 5.792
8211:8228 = 5.834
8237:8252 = 5.891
